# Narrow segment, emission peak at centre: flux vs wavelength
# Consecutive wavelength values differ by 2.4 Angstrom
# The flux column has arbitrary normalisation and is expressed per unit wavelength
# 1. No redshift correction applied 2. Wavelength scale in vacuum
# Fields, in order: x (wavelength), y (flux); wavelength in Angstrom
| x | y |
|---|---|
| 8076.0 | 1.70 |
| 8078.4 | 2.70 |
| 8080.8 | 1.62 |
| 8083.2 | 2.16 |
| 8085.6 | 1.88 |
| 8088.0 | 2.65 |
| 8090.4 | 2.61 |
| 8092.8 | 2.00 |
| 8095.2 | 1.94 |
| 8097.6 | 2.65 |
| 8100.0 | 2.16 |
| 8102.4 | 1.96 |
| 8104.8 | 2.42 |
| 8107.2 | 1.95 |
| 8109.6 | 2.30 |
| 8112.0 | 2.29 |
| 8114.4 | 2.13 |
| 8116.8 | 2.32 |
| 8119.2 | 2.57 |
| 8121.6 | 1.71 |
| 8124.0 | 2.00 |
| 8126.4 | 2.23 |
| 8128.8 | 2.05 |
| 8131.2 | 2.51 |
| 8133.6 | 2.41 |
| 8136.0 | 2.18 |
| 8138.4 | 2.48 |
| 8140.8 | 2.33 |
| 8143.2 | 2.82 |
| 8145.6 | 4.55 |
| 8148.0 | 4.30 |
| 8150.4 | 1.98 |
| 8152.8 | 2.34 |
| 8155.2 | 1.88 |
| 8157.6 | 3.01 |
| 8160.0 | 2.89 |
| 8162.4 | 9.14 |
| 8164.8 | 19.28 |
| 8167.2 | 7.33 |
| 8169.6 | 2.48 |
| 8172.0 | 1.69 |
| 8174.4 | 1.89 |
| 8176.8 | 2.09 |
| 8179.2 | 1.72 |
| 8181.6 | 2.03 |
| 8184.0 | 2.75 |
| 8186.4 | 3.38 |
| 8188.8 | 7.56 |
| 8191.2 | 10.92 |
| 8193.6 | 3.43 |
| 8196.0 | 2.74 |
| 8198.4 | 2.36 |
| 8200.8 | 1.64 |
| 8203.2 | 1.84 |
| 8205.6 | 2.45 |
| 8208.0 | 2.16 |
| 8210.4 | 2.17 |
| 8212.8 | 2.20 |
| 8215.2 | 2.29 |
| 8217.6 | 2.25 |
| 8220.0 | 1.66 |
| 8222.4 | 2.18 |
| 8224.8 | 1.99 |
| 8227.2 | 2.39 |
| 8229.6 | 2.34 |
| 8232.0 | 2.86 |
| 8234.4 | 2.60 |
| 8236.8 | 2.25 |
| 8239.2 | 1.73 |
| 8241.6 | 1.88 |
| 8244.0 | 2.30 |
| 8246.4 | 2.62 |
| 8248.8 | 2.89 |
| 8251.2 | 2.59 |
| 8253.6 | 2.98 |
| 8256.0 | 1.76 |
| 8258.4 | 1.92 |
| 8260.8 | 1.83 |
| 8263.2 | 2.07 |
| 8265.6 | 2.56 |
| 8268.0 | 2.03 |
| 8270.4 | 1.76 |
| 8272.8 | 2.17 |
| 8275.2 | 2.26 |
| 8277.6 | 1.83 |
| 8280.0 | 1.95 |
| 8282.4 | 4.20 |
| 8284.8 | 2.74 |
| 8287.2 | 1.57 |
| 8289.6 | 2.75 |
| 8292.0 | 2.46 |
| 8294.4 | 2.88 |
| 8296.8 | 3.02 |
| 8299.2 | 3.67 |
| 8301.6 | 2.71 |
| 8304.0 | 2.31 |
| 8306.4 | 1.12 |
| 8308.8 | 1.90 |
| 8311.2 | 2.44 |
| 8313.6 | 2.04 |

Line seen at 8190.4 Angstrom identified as [N II]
